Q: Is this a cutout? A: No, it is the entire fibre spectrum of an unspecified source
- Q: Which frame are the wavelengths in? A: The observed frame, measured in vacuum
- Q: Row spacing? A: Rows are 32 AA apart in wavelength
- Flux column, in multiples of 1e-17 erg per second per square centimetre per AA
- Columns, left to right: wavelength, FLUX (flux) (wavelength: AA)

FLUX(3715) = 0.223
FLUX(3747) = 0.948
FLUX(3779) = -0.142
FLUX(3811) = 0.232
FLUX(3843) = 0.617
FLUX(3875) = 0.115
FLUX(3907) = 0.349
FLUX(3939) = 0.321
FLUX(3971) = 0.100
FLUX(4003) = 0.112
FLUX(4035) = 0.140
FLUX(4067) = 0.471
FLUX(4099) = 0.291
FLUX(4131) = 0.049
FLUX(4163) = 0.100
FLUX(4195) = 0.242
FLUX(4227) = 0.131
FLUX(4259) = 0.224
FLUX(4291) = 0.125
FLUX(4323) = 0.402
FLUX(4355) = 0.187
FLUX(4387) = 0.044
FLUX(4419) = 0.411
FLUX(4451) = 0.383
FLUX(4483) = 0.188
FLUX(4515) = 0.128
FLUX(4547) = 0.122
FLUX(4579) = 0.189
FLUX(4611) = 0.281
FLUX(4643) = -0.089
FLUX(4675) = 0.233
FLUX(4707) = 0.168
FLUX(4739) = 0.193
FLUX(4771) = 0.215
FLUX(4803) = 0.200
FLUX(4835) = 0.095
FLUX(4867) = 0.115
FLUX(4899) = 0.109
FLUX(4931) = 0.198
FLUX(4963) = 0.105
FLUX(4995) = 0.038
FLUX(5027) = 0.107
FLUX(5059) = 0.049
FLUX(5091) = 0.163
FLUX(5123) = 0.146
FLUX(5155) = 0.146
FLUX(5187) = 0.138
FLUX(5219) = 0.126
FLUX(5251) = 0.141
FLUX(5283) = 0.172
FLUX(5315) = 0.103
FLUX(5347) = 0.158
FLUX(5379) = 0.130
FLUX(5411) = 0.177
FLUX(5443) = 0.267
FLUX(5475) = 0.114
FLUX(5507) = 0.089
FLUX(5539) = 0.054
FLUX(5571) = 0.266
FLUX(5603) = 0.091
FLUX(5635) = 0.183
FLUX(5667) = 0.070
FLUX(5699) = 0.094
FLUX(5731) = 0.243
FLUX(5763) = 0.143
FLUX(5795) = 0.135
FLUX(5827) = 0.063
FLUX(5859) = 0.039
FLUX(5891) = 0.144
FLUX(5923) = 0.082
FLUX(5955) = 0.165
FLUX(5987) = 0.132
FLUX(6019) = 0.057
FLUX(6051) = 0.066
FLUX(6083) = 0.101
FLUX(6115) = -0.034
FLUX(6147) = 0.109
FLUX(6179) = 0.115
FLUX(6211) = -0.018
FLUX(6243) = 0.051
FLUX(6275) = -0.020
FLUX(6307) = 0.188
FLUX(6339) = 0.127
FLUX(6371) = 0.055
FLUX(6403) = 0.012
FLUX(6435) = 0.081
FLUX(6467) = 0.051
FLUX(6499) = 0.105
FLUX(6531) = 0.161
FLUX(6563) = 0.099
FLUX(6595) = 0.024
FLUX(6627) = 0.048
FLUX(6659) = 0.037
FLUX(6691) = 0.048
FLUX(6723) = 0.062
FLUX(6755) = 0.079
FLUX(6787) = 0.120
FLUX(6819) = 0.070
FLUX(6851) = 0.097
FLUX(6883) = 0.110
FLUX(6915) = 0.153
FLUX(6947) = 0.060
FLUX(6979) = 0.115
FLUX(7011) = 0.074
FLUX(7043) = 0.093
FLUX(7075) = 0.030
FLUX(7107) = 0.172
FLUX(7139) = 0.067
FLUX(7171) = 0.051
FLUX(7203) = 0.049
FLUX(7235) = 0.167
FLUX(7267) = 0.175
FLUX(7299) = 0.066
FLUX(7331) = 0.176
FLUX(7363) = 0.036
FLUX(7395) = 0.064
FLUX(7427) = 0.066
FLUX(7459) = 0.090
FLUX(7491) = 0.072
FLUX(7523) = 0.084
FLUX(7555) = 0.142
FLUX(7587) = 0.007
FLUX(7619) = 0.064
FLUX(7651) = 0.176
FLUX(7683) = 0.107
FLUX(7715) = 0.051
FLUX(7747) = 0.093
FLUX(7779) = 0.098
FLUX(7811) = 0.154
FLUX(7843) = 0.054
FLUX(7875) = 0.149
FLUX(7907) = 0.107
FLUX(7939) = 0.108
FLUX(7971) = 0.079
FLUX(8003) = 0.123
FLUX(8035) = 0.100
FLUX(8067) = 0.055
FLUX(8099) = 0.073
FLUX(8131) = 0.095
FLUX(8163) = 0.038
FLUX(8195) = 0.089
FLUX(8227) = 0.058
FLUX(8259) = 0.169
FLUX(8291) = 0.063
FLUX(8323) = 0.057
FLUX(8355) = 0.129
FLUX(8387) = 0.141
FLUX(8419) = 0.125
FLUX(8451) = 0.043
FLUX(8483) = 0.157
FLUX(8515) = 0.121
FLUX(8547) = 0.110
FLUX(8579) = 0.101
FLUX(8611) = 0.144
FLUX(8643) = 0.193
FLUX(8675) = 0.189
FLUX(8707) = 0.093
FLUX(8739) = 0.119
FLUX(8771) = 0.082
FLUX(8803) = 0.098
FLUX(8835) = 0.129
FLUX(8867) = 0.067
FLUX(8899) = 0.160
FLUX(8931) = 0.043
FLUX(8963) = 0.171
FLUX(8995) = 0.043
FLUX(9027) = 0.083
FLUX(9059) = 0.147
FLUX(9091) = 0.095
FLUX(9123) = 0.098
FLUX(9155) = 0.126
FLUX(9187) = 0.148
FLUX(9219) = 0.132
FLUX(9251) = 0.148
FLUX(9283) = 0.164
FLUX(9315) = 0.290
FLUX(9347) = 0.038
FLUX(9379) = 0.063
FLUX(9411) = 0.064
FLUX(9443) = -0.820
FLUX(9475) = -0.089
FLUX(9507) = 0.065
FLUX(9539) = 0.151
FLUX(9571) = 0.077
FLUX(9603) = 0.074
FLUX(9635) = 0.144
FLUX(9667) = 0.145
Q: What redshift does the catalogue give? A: 1.50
